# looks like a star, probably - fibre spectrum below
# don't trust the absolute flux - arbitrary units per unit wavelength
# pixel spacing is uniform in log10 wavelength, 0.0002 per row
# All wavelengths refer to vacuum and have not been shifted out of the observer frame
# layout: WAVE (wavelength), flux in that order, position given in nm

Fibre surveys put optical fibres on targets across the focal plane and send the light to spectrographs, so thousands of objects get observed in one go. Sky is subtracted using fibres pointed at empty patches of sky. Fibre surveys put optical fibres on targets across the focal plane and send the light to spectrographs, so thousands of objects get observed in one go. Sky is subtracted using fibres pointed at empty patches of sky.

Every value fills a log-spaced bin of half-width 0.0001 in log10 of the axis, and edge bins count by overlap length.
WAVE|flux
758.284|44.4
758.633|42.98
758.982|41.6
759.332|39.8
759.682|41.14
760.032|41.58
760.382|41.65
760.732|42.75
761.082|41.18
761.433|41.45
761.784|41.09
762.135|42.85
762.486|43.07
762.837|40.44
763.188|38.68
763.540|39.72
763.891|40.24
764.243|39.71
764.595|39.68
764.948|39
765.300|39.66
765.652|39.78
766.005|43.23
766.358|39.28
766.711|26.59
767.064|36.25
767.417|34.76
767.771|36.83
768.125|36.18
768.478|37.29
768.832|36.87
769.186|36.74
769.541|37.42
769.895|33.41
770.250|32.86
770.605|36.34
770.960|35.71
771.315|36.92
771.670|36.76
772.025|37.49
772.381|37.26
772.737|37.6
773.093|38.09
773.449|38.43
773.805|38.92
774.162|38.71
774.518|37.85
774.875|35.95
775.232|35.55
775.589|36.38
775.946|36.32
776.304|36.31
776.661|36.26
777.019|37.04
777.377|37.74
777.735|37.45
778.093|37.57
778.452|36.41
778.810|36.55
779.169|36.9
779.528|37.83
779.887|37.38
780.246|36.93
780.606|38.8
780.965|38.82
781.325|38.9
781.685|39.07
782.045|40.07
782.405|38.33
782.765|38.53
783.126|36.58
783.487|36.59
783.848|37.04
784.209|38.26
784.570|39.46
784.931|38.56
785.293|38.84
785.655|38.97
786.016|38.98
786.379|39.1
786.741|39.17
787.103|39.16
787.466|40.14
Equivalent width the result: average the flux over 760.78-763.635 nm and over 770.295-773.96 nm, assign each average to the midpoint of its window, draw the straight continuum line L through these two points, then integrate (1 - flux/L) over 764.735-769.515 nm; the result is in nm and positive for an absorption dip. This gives 0.251 nm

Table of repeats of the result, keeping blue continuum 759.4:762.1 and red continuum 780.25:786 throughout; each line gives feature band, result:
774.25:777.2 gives 0.22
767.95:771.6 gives 0.39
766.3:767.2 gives 0.16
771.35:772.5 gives 0.08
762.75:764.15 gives 0.05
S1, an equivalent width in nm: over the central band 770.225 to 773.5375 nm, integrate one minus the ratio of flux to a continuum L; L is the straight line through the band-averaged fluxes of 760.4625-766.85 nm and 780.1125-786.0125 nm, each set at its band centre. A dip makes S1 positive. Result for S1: 0.206 nm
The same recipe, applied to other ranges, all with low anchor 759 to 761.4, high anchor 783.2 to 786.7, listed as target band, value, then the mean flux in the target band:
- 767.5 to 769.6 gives 0.19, 36.8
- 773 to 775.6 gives 0.14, 37.5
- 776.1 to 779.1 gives 0.18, 36.9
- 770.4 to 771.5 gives 0.11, 36.2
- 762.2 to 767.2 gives 0.22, 39.1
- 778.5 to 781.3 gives 0.10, 37.6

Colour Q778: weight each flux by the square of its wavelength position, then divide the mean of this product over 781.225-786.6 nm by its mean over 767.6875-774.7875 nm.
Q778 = 1.08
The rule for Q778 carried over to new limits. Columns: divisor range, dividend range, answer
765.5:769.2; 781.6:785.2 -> 1.09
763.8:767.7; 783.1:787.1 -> 1.07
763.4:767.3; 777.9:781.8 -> 1.02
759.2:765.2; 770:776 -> 0.93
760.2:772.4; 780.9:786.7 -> 1.05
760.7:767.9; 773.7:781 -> 0.98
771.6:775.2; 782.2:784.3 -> 1.02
